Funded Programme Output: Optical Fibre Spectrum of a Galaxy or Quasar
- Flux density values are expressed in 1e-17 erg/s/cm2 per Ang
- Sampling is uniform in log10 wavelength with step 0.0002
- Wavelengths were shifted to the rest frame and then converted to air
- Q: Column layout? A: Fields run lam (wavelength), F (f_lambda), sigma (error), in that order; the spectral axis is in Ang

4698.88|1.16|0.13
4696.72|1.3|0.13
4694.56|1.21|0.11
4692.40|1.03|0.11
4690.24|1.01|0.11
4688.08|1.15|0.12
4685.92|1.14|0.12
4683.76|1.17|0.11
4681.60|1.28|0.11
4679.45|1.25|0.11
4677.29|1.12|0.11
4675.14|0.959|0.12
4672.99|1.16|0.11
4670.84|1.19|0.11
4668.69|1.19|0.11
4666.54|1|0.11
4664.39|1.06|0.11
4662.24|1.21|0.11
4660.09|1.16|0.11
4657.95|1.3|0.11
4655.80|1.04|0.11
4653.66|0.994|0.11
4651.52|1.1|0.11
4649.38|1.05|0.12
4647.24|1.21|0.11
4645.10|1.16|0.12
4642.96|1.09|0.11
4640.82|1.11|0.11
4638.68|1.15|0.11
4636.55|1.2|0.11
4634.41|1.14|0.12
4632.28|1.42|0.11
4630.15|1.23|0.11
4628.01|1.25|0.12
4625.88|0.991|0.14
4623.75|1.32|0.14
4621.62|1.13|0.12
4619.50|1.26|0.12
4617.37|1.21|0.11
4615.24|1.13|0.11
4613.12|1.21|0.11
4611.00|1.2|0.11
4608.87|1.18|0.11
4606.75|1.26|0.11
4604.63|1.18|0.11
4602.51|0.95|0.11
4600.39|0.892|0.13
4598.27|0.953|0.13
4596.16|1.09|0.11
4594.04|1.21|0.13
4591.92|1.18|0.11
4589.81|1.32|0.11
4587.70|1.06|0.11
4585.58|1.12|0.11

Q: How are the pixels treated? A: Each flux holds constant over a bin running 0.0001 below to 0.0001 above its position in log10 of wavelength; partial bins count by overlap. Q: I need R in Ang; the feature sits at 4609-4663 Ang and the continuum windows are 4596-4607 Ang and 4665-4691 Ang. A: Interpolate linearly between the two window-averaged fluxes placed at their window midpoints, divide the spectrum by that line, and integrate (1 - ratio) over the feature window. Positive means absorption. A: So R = -4.5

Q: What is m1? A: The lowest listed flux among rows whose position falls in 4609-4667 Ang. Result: 0.991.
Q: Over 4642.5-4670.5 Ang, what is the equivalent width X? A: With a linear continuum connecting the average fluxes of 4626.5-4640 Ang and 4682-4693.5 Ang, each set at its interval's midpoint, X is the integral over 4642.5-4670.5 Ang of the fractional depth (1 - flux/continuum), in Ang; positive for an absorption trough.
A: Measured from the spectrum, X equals 1.2 Ang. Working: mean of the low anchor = 1.22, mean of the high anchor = 1.11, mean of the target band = 1.12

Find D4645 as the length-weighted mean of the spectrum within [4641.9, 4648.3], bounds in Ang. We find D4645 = 1.15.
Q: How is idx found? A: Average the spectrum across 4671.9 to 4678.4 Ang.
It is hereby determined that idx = 1.08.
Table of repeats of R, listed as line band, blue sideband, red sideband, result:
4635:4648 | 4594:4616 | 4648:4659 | -0.6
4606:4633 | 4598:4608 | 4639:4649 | -3.0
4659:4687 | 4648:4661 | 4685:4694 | -1.2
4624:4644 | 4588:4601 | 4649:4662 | -1.2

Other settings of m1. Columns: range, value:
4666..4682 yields 0.959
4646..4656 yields 0.994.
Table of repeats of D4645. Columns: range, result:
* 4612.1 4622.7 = 1.19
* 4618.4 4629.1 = 1.19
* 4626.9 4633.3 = 1.3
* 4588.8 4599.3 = 1.15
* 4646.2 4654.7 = 1.09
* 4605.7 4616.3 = 1.2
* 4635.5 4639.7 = 1.18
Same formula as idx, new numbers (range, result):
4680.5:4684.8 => 1.23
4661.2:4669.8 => 1.11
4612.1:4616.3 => 1.17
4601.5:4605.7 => 1.07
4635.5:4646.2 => 1.14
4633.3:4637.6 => 1.17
